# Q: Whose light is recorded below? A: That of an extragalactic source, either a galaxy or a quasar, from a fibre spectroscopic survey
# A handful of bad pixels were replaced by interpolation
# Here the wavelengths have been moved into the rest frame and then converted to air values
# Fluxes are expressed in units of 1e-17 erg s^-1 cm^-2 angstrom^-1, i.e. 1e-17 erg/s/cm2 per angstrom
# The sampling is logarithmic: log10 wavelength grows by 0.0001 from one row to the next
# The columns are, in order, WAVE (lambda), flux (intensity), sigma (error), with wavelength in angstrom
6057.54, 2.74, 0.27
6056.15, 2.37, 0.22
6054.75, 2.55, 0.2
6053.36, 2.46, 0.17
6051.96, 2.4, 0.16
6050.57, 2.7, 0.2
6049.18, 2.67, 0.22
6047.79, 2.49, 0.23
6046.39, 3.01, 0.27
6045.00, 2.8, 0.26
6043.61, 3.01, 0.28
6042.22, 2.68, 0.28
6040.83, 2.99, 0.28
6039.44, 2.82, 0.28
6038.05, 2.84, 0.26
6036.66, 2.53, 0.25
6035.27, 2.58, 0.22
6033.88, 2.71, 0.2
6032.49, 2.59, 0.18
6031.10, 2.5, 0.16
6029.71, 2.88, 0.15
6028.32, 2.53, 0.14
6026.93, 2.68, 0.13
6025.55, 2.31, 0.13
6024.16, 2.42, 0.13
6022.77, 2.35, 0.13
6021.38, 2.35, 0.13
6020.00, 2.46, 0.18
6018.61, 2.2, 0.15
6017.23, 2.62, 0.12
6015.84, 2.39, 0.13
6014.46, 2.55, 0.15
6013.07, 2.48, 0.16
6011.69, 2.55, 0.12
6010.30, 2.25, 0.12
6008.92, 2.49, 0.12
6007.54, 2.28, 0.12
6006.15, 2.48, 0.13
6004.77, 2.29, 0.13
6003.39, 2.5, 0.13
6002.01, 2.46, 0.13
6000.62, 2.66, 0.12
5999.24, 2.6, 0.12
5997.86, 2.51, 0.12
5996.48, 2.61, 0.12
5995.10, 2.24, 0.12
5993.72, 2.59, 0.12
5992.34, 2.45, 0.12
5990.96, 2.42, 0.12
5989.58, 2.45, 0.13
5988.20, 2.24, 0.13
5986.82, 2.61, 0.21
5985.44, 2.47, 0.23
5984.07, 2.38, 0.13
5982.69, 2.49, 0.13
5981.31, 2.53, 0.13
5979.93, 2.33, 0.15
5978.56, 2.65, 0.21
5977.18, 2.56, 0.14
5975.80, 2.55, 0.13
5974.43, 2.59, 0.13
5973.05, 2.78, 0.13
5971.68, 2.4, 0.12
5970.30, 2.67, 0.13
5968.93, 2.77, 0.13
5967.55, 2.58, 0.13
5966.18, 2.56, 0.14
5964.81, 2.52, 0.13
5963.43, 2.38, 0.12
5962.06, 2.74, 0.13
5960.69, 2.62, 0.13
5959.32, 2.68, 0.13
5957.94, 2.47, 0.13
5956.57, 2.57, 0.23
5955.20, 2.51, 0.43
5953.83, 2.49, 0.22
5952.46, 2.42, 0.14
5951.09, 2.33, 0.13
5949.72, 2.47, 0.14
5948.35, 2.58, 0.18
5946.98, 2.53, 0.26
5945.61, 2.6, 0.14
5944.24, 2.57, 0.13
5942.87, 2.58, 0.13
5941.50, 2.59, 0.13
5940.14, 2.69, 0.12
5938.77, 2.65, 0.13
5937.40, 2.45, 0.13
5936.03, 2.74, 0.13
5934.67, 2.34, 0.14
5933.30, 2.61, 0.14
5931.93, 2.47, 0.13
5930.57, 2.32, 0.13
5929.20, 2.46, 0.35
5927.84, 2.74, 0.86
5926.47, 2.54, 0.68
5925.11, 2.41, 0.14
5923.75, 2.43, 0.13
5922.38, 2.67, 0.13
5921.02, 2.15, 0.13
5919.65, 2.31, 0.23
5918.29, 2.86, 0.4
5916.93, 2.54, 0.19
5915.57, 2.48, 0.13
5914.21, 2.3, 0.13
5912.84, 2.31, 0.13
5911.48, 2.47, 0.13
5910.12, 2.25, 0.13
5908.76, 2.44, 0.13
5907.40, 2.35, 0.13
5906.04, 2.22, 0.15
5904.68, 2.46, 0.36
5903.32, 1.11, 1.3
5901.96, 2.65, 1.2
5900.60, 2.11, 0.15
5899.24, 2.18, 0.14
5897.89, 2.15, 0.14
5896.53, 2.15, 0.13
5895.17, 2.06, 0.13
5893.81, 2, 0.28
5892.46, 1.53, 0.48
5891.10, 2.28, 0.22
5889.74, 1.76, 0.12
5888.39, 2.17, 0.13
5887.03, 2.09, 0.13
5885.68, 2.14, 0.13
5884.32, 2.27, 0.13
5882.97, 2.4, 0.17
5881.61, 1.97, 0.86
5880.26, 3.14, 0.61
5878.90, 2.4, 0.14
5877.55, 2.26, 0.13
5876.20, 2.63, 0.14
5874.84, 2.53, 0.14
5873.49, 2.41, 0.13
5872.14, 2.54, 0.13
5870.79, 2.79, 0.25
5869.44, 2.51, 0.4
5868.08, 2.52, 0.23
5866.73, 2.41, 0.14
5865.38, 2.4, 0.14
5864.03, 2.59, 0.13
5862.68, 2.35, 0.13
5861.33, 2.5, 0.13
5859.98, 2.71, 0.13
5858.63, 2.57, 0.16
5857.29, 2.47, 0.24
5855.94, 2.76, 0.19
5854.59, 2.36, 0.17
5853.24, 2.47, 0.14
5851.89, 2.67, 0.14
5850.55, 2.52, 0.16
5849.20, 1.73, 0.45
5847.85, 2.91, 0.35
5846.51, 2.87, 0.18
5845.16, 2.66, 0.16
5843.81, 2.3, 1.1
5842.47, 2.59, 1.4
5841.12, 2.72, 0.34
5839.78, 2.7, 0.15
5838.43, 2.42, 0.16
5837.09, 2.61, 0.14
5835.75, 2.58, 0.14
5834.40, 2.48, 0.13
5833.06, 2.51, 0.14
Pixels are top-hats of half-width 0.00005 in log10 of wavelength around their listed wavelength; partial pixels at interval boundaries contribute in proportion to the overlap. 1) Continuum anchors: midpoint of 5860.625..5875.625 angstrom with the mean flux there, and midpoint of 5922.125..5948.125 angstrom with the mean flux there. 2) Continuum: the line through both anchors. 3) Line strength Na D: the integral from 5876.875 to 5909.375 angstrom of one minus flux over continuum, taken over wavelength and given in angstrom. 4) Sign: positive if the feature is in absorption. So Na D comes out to 4.4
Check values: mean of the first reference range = 2.5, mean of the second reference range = 2.55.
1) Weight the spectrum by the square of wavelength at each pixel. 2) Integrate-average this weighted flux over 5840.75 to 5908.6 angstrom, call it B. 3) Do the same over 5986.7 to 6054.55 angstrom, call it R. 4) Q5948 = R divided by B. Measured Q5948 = 1.13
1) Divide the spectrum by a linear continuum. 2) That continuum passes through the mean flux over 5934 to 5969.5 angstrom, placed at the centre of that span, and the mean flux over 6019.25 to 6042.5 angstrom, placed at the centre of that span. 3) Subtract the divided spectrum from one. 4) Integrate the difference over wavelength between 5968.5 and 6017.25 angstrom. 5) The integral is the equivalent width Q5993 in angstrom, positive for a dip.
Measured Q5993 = 1.6 angstrom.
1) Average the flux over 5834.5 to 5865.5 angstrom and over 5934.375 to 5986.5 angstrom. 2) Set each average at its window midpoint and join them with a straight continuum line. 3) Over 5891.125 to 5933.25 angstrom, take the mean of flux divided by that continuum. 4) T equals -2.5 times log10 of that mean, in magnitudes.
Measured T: 0.11 mag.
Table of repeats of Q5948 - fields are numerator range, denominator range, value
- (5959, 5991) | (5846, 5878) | 1.05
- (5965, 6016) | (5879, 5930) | 1.12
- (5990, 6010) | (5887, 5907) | 1.24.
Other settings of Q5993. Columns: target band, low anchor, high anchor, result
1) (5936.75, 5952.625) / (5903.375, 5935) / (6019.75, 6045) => -0.5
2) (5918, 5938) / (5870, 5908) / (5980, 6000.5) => -1.4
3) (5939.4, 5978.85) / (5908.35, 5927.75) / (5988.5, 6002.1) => -1.5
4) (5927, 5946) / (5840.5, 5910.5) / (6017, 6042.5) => -0.8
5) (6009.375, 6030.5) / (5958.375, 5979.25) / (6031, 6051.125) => 1.8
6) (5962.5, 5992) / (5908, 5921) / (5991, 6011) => -0.9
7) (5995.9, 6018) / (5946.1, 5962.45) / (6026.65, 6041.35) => 1.3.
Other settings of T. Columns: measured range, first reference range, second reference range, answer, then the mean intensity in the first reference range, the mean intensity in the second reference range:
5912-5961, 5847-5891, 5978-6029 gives -0.029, 2.44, 2.46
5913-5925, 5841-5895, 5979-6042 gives -0.004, 2.42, 2.51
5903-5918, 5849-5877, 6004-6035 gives 0.085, 2.51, 2.47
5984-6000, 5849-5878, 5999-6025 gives -0.011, 2.5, 2.44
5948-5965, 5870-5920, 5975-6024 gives -0.058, 2.29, 2.46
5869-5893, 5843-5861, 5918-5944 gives 0.093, 2.54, 2.52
